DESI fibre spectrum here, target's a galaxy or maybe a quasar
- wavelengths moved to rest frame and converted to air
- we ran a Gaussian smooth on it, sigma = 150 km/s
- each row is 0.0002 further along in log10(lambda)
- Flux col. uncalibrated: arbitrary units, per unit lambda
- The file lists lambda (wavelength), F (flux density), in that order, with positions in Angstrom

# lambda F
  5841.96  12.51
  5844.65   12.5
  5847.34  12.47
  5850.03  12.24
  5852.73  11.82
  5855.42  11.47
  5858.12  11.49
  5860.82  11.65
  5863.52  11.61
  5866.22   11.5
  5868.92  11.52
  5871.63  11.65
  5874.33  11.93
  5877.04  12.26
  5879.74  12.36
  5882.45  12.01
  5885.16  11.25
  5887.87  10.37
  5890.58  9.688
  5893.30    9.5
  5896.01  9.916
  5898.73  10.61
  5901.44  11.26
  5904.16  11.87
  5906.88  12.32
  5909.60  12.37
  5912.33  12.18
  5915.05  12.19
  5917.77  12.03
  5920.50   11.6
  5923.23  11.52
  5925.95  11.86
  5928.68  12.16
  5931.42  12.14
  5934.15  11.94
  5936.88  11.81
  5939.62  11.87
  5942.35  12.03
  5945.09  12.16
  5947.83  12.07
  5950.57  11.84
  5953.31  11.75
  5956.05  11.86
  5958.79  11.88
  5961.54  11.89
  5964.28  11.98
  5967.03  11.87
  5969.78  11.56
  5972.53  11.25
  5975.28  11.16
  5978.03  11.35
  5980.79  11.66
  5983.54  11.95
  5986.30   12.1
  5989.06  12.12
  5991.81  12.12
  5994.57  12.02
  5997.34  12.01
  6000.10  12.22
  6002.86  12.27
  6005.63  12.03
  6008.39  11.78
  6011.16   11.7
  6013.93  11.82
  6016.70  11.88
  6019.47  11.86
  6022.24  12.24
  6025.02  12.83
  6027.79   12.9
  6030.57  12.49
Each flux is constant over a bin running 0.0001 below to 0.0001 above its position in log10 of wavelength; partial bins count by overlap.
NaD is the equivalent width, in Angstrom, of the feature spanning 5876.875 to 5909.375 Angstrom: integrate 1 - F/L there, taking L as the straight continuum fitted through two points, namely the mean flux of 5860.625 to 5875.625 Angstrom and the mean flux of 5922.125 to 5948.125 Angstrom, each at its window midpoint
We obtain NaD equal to 1.8 Angstrom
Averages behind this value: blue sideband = 11.6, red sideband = 12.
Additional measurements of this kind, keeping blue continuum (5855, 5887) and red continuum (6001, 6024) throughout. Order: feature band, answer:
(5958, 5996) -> 0.4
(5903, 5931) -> -0.5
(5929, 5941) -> -0.1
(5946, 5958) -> 0.0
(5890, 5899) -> 1.4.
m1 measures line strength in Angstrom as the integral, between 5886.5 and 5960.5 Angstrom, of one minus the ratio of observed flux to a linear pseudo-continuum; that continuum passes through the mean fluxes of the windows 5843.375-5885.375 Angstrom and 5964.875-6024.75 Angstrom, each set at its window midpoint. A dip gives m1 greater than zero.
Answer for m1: 1.8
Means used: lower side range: 11.9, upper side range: 11.9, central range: 11.6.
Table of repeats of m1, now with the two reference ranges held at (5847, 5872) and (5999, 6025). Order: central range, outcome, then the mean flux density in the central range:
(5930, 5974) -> 0.1 Angstrom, 11.9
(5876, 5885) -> -0.2 Angstrom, 12.1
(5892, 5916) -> 0.9 Angstrom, 11.3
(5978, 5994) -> 0.0 Angstrom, 11.9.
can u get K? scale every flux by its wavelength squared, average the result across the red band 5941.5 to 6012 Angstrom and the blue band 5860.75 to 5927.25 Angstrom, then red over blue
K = 1.06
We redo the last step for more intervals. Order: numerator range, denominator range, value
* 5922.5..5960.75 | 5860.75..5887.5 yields 1.04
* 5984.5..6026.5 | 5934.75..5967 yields 1.03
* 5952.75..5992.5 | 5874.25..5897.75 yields 1.10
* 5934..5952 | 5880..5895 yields 1.14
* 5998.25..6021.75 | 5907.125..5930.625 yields 1.03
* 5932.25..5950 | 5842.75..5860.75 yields 1.03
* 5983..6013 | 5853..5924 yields 1.09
